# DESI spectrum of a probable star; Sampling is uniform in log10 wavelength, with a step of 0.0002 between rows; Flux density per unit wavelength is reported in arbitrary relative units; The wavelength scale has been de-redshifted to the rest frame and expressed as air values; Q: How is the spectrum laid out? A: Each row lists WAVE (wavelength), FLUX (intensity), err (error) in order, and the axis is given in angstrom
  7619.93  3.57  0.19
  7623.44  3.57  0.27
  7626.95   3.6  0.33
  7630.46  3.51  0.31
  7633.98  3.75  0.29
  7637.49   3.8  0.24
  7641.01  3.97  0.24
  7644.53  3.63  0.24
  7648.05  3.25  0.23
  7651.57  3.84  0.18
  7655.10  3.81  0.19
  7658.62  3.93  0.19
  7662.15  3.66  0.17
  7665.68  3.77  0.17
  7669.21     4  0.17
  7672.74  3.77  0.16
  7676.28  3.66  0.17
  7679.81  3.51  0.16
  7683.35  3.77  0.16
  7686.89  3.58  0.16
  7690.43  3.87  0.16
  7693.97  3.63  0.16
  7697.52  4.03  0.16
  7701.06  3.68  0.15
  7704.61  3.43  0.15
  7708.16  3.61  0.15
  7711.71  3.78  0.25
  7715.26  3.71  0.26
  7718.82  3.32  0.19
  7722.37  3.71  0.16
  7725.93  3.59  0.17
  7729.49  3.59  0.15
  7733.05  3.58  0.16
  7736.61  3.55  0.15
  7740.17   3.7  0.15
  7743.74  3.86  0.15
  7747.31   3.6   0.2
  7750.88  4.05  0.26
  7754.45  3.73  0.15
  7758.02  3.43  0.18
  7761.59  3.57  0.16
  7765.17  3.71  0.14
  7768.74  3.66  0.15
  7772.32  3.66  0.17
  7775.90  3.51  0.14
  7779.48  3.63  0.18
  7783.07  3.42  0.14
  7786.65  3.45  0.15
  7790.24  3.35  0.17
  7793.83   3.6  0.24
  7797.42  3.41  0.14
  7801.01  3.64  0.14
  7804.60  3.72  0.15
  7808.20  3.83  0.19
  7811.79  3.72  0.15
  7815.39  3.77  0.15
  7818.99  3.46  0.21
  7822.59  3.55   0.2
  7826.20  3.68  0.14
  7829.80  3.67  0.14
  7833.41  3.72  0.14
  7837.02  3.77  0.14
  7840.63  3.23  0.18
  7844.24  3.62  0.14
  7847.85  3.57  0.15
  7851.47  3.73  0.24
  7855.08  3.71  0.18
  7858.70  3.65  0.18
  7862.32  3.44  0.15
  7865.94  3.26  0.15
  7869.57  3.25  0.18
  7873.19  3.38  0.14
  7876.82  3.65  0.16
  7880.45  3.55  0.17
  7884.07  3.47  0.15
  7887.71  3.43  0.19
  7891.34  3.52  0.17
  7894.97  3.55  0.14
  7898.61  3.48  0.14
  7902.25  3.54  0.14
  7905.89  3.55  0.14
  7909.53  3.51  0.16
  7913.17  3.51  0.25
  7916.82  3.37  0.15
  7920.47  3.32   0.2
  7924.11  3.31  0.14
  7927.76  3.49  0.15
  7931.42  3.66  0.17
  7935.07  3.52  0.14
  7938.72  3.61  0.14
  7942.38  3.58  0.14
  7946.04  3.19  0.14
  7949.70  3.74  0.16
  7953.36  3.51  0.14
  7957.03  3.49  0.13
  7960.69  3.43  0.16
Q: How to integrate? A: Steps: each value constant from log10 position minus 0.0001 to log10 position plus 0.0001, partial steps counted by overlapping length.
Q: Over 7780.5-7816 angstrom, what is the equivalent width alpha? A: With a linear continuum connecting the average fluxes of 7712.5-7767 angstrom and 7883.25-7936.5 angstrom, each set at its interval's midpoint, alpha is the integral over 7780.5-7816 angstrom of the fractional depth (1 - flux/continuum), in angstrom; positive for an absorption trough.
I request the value 0.1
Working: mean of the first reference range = 3.65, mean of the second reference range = 3.48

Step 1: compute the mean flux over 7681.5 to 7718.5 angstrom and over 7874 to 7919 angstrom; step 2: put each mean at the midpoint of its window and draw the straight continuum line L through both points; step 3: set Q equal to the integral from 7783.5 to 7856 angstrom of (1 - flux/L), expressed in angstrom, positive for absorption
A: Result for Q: -0.5 angstrom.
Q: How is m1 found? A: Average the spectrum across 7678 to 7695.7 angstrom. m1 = 3.67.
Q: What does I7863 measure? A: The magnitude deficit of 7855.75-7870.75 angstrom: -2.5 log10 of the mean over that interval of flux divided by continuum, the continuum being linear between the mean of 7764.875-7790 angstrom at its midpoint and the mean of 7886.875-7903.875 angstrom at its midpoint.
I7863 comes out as 0.03 mag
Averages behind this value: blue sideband 3.56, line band 3.43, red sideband 3.51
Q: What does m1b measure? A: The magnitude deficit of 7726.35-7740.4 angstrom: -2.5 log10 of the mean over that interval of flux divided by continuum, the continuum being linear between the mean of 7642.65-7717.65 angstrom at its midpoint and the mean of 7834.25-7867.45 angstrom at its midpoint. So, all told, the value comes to 0.02 mag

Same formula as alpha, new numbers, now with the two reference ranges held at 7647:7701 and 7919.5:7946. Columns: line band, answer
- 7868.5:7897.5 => 0.4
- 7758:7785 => 0.5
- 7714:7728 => 0.4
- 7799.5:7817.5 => -0.6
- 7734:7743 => 0.1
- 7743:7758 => -0.4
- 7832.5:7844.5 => 0.0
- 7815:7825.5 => 0.1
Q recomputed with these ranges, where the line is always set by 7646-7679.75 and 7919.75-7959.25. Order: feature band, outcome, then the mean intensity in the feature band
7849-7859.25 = -0.4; 3.69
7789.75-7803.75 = 0.3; 3.53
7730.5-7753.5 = -0.3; 3.72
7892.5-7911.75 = 0.0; 3.53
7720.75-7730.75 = 0.1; 3.63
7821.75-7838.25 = -0.4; 3.68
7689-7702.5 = -0.4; 3.8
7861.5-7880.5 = 0.8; 3.41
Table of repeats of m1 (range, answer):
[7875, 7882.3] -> 3.6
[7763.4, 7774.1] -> 3.68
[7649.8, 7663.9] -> 3.81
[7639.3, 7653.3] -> 3.67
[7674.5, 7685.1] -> 3.65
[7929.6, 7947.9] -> 3.51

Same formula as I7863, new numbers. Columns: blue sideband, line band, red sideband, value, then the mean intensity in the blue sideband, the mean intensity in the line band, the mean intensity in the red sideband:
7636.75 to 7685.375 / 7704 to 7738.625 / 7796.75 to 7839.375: 0.03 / 3.74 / 3.59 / 3.66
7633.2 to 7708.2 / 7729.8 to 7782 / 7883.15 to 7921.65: -0.01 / 3.73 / 3.65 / 3.48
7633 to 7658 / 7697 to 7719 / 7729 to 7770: 0.01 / 3.73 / 3.65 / 3.67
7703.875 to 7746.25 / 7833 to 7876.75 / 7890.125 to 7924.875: 0.00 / 3.62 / 3.53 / 3.47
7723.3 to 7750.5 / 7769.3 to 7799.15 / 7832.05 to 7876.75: 0.03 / 3.66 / 3.51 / 3.53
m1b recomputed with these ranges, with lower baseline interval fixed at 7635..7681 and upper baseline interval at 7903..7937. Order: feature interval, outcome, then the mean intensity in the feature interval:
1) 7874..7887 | -0.005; 3.53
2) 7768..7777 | 0.004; 3.61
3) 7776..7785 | 0.029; 3.52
